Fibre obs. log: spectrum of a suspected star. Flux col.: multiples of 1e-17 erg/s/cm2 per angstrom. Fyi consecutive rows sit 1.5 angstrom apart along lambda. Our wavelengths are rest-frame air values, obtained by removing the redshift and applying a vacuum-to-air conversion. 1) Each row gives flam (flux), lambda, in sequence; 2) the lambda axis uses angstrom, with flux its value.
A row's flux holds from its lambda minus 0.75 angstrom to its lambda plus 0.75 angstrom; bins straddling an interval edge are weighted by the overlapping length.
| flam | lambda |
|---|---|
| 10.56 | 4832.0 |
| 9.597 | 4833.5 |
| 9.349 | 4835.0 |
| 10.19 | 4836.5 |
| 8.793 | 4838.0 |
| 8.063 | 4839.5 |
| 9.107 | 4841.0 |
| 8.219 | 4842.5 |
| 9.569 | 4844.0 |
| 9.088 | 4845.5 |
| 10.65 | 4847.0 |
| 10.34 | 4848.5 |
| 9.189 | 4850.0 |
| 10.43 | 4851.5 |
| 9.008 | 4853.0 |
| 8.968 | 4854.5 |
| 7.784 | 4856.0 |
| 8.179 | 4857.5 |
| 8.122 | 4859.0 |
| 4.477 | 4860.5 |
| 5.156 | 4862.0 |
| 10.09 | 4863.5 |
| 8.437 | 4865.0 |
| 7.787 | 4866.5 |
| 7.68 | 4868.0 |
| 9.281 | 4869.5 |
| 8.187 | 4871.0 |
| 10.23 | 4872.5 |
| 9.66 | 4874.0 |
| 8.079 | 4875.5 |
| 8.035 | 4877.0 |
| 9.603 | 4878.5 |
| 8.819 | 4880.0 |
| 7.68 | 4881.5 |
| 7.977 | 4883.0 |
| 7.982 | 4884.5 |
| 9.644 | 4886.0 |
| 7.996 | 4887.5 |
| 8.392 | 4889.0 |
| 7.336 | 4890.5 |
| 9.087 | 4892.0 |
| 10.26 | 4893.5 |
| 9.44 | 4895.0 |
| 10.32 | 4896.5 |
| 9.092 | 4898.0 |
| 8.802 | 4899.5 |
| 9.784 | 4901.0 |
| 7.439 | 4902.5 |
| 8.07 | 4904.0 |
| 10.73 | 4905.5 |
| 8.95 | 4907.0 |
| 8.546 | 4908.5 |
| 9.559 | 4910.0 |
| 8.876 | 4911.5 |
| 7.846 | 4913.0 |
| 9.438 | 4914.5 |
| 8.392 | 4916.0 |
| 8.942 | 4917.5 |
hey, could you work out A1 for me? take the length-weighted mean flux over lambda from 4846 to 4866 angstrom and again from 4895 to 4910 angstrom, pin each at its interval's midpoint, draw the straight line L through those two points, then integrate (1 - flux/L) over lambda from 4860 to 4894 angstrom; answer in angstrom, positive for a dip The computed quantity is 1.71 angstrom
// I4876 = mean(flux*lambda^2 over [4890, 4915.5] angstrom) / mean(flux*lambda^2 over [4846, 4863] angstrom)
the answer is 1.1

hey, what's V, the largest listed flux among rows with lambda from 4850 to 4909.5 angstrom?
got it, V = 10.73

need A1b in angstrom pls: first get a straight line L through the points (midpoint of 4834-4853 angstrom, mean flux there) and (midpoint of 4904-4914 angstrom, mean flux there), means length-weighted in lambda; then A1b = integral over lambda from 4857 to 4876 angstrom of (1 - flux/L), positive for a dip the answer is 2.4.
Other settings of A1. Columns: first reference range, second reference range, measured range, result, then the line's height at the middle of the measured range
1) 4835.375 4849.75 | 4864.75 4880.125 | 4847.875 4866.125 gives 1.5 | 9.03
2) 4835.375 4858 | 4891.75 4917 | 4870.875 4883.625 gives 0.6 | 9.14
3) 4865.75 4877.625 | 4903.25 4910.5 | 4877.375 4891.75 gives 0.7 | 8.82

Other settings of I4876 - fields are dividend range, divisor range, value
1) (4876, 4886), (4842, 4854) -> 0.89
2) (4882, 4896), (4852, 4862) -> 1.15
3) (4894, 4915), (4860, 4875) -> 1.13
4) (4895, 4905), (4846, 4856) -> 0.96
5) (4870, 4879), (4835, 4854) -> 0.97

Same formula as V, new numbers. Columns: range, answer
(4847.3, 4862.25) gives 10.43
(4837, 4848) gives 10.65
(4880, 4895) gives 10.26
